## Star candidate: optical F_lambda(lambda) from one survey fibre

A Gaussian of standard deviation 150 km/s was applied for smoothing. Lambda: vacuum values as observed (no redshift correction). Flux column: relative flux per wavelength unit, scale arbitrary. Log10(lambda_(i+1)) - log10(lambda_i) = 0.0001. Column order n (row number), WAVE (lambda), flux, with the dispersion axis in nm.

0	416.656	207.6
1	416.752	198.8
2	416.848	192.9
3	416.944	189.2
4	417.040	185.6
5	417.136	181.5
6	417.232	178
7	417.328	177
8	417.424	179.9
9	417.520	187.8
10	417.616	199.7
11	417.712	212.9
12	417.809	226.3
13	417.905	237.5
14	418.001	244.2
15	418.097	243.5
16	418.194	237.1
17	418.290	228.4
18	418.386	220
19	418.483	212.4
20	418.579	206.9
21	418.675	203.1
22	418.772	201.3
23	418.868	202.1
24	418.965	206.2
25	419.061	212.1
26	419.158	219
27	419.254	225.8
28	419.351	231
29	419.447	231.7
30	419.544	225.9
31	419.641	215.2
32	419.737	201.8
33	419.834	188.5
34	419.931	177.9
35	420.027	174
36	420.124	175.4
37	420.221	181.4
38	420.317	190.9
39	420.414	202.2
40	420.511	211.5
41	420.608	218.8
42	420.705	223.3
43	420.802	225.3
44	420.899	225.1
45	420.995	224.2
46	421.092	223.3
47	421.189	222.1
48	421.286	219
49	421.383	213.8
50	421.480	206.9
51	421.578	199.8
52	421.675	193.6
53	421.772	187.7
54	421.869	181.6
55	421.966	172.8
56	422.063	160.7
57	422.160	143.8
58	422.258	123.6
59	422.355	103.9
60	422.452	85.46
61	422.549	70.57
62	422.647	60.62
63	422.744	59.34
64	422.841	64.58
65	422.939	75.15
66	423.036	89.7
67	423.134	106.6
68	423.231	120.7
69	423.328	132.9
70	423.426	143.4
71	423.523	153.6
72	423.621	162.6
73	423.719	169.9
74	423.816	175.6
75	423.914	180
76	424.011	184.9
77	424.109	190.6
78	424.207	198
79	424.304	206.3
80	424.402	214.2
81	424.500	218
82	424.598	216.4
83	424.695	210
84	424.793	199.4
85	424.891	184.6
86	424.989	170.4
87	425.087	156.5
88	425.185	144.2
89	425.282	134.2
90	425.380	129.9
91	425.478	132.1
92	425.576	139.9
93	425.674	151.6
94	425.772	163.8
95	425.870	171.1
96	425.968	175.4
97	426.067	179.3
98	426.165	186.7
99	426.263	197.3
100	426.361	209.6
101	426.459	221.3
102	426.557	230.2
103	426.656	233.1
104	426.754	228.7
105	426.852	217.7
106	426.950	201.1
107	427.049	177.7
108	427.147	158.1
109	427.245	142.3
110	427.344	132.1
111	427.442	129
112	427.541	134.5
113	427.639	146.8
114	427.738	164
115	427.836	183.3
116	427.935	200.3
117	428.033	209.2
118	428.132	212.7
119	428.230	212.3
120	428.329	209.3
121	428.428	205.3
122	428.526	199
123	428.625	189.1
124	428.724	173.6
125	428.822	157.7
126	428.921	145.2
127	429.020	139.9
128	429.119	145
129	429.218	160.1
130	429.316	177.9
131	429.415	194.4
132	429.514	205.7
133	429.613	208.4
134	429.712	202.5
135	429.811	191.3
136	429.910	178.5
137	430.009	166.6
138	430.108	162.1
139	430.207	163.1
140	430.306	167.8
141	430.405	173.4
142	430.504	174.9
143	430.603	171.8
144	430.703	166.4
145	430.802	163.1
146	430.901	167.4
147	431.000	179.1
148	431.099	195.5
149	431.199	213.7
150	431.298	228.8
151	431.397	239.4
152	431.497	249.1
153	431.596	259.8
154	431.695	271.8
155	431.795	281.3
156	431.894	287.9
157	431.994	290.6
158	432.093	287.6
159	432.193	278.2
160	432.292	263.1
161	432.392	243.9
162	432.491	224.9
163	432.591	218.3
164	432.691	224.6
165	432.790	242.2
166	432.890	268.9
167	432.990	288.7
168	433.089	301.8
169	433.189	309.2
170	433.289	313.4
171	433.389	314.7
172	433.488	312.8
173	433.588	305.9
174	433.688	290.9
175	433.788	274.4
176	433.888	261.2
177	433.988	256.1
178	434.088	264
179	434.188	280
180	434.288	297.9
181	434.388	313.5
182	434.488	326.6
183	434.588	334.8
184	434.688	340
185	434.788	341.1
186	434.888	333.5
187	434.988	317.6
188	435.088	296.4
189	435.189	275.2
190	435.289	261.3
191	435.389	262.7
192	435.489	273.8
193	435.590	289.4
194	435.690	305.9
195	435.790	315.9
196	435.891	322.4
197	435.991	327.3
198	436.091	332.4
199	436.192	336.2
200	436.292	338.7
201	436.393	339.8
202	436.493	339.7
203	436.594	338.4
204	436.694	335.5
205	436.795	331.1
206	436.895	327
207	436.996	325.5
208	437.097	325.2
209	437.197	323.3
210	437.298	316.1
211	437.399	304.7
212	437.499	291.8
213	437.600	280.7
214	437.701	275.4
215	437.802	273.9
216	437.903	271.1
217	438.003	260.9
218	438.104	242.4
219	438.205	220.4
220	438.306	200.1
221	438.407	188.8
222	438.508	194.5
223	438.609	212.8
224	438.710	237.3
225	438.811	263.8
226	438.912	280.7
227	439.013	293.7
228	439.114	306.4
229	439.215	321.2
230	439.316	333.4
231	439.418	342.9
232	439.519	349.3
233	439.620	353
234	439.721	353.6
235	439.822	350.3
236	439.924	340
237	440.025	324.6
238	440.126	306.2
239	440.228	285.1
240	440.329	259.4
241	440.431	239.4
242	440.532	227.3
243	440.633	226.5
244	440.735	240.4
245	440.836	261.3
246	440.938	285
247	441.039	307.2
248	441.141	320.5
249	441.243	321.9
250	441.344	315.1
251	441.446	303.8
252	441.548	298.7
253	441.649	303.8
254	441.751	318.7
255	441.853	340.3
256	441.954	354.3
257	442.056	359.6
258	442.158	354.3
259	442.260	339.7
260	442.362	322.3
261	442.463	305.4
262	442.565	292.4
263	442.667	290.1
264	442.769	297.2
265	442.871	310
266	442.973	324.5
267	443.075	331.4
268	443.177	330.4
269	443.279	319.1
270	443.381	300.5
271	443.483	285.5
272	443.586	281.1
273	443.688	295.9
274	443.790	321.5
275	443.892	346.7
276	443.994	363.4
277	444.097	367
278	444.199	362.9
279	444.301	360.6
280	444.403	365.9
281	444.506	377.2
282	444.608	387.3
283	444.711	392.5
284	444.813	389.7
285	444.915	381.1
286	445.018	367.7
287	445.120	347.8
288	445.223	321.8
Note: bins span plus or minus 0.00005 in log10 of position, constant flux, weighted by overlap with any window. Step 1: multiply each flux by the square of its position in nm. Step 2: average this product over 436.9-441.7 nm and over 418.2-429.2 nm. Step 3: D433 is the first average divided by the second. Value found 1.72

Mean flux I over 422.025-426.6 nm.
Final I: 155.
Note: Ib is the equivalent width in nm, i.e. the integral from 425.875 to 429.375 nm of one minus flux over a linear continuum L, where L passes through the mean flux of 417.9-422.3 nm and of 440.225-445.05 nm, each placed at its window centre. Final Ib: 0.88 nm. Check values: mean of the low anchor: 206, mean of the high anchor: 320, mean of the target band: 182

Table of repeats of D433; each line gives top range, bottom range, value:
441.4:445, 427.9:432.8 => 1.72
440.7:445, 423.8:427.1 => 1.91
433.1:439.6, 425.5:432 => 1.62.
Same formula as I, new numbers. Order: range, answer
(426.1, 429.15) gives 184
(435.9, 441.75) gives 295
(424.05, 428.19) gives 181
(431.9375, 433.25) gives 265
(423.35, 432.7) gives 191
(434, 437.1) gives 314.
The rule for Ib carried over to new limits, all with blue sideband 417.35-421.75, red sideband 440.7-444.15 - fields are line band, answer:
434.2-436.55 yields -0.25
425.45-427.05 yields 0.34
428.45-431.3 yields 0.89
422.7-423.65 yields 0.49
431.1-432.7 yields 0.09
